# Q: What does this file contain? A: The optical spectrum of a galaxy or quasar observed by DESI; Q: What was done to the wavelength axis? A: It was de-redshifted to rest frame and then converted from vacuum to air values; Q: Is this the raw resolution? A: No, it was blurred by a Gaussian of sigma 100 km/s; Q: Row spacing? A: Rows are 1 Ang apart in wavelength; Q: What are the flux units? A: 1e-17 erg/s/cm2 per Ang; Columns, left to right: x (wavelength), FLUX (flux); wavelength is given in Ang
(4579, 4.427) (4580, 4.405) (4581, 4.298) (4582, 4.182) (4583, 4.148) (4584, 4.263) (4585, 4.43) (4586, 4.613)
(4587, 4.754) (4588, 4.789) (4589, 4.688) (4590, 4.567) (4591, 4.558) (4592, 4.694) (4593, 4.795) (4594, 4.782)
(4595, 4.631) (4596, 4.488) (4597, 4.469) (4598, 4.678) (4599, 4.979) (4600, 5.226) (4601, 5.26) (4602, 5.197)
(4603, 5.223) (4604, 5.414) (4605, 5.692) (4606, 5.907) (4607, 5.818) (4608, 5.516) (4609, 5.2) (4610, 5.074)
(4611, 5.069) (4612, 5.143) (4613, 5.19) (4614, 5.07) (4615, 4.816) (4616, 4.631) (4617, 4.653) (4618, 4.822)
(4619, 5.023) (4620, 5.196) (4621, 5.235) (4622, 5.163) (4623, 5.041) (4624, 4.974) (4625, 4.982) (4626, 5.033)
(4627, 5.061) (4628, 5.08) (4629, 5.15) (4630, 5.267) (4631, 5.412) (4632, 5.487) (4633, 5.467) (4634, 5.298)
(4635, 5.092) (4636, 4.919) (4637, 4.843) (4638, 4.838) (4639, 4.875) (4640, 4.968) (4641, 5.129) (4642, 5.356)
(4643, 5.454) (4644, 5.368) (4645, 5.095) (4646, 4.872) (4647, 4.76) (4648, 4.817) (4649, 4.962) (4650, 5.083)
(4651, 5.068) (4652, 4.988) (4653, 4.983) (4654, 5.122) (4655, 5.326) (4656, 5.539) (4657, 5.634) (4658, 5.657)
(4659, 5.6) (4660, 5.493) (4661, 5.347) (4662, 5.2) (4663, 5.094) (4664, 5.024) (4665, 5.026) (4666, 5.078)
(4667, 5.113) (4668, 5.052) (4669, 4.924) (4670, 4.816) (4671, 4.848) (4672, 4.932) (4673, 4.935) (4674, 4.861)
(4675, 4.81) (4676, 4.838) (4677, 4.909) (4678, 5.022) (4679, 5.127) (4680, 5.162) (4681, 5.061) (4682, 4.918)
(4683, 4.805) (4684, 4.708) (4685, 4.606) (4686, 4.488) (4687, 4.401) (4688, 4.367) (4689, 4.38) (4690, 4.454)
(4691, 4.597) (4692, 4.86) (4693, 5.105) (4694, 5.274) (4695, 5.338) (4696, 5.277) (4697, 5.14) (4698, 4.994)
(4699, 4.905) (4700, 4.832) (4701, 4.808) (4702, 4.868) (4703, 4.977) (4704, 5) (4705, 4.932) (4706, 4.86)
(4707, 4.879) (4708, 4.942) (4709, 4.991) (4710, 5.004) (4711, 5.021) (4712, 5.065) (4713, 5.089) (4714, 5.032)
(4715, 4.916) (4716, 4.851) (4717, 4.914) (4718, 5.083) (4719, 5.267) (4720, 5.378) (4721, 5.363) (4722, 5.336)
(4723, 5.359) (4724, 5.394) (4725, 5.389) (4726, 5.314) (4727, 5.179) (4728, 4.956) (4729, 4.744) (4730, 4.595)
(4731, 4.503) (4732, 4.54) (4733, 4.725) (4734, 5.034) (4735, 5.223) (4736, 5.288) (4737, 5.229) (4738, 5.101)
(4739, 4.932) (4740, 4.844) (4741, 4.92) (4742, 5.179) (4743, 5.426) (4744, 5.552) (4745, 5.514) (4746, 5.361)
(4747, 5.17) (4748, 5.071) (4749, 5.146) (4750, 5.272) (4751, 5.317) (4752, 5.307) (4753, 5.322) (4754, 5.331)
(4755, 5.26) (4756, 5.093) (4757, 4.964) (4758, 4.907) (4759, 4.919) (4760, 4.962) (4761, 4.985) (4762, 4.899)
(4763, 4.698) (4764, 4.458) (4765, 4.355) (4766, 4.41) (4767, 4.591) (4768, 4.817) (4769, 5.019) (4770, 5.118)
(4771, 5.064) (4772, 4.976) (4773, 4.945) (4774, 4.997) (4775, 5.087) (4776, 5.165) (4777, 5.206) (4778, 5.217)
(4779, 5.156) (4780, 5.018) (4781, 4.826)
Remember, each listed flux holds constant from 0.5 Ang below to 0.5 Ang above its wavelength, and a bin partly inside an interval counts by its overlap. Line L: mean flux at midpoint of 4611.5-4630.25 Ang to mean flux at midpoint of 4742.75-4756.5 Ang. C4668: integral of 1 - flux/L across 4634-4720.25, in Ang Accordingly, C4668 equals 2.3 Ang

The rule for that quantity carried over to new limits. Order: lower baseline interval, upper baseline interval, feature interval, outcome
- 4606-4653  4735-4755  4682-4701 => 1.32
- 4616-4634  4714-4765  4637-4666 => -0.31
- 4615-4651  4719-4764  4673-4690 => 1.04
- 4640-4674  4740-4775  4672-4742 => 1.76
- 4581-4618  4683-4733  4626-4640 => -0.62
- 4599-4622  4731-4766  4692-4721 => 0.37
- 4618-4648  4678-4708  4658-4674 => -0.42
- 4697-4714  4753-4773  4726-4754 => -1.01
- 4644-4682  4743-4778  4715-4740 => -0.02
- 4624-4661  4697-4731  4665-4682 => 0.47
